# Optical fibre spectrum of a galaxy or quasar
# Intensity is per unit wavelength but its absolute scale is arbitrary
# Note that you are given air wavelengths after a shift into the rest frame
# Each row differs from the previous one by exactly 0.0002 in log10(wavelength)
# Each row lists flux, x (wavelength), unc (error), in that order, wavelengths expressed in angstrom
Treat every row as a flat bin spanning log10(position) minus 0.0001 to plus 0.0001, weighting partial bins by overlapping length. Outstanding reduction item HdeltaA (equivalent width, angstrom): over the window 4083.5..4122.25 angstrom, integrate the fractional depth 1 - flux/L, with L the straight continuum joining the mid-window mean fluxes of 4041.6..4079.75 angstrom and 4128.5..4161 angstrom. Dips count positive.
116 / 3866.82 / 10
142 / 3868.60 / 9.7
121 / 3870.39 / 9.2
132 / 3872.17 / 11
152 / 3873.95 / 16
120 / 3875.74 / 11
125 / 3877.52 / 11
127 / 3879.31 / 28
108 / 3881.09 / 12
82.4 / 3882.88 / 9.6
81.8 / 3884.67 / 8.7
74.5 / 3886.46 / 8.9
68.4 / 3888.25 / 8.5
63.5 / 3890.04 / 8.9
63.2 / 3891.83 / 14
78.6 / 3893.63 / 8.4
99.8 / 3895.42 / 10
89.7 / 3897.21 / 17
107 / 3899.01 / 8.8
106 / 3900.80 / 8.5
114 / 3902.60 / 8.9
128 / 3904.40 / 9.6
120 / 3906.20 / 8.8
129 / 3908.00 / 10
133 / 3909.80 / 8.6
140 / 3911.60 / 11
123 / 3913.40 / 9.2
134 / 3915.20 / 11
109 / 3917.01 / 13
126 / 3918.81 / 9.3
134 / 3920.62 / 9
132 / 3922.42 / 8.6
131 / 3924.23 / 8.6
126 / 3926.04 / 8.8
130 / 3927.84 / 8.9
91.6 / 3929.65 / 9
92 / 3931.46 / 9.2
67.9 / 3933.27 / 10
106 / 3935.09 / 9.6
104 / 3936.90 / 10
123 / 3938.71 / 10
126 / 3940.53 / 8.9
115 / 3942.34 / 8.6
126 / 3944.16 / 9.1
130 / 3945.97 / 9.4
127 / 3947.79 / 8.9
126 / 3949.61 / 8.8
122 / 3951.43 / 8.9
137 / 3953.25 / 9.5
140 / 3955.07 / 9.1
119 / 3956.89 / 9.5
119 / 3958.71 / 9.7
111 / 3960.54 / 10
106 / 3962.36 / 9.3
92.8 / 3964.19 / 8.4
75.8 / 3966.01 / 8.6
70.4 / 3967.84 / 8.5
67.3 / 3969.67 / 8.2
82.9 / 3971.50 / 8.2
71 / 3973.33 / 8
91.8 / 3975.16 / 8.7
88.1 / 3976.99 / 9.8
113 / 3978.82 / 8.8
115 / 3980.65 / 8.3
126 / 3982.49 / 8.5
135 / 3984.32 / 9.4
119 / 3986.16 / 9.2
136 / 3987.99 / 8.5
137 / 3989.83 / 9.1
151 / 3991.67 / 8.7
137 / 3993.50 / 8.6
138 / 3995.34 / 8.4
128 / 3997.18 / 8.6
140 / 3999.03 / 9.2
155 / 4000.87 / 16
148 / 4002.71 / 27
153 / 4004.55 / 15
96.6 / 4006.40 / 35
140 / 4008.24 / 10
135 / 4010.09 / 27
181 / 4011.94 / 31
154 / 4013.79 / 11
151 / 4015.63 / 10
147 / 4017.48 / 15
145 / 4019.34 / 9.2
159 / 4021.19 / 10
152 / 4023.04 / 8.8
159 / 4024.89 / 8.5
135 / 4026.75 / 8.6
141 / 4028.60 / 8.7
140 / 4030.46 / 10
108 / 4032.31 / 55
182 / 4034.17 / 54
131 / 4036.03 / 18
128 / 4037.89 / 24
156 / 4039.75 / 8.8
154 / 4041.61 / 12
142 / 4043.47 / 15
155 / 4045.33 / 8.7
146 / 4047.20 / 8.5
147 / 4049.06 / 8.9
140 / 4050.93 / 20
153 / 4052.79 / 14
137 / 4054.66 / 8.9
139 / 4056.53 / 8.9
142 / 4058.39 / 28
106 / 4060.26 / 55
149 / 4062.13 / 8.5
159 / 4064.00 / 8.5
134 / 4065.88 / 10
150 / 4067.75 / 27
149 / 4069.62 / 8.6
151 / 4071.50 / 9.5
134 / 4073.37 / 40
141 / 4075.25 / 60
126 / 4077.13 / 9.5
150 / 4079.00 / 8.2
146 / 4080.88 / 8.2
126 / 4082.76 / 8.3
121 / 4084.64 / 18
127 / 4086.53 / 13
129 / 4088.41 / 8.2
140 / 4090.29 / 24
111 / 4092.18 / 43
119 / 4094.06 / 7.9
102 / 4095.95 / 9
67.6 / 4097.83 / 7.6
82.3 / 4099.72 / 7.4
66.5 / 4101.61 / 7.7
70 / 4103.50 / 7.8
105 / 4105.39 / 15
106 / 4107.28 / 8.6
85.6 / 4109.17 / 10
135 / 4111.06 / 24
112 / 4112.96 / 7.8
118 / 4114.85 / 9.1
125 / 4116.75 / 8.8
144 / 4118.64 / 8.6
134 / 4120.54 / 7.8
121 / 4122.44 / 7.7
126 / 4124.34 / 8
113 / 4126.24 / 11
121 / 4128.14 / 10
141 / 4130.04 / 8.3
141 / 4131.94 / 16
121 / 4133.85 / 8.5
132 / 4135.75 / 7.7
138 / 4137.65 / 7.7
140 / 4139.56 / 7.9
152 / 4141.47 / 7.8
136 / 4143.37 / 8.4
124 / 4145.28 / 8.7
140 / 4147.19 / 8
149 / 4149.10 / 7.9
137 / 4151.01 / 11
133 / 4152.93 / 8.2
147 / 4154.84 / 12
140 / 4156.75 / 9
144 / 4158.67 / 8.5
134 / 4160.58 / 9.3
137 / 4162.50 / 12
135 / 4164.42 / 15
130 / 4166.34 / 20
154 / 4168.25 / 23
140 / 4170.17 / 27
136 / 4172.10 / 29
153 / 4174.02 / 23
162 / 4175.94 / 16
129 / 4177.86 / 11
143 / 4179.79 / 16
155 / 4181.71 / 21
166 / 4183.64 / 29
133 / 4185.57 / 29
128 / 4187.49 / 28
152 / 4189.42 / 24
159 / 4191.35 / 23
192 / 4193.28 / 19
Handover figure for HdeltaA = 8.3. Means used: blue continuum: 143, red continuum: 138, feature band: 110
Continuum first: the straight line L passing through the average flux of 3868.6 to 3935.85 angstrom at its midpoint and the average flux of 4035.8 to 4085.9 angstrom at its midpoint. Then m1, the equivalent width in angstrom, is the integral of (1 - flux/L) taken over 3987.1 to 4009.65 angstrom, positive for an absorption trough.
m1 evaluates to -1.6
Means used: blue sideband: 110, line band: 138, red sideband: 141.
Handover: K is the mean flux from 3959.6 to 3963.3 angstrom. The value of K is 108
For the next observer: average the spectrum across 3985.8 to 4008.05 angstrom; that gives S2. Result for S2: 137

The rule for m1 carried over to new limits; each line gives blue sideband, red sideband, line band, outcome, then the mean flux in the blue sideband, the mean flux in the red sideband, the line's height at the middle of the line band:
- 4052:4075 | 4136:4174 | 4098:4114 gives 5.3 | 142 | 139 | 141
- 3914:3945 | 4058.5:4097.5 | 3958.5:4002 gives 3.2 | 116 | 133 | 122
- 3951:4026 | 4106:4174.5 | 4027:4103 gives -2.3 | 126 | 132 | 129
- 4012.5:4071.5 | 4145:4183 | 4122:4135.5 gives 1.5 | 145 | 142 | 143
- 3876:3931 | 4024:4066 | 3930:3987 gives 6.7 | 109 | 143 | 122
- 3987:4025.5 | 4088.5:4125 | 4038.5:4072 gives -4.5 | 145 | 109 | 127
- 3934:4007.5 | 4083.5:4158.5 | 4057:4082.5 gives -4.3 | 118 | 122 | 121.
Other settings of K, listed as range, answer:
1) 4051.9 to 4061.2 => 135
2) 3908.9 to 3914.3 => 132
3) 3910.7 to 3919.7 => 126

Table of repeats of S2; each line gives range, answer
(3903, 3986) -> 114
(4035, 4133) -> 128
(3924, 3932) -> 114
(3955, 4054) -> 130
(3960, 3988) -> 98.8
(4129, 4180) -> 139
